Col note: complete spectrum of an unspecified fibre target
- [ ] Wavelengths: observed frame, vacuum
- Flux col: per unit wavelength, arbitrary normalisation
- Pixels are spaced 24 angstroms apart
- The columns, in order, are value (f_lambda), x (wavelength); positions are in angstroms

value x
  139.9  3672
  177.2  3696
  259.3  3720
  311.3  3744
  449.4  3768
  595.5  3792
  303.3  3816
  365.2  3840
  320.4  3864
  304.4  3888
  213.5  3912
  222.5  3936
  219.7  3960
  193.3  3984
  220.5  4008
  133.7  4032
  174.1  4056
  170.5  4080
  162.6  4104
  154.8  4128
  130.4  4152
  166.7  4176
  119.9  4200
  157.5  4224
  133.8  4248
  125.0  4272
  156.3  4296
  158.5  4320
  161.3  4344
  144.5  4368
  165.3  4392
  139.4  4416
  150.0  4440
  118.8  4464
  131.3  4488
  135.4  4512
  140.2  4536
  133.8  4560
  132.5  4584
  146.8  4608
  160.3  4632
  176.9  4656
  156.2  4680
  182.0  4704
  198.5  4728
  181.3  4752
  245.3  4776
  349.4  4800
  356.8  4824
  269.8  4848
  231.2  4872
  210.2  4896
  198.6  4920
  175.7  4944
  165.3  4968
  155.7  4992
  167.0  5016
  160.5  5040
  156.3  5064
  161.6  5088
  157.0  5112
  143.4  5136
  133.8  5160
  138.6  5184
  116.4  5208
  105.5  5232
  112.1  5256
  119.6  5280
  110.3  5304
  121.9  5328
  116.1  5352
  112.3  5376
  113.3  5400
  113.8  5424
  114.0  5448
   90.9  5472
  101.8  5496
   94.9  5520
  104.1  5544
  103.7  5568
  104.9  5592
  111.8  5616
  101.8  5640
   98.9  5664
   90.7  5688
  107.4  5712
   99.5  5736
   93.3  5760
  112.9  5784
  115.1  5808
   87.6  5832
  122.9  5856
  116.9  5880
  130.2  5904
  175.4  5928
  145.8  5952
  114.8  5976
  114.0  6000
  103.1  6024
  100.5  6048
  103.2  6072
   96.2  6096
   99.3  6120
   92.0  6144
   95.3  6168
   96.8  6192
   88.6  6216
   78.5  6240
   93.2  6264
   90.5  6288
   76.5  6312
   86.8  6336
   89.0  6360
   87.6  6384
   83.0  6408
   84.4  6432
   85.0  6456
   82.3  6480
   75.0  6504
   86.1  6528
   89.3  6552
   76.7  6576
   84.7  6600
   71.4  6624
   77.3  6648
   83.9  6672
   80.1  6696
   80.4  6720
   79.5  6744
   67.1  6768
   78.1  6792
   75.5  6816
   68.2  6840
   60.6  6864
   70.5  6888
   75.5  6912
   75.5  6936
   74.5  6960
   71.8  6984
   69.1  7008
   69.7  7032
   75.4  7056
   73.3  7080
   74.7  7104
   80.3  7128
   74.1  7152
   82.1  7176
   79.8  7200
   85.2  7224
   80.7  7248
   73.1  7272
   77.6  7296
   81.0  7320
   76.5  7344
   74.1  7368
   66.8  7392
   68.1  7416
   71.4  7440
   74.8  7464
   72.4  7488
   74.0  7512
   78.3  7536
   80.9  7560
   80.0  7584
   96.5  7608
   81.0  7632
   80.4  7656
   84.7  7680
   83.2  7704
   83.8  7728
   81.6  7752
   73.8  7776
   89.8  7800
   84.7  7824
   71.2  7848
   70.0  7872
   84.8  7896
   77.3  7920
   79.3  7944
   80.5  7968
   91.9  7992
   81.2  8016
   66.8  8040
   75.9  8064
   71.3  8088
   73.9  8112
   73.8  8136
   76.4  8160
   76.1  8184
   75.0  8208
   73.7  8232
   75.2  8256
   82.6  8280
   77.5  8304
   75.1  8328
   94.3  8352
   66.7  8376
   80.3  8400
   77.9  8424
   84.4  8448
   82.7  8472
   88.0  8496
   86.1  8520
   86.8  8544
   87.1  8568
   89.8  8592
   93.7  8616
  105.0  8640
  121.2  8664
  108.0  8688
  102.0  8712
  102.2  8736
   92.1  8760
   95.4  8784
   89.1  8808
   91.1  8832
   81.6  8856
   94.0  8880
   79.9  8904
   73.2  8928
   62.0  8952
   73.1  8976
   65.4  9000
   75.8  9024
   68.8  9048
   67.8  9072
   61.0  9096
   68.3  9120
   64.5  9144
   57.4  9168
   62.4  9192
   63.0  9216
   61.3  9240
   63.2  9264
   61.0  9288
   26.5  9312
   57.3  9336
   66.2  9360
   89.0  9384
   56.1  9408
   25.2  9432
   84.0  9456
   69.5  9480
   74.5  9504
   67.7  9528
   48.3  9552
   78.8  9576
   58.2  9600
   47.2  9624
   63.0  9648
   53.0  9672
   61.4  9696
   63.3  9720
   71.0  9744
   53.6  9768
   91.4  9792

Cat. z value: 2.11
